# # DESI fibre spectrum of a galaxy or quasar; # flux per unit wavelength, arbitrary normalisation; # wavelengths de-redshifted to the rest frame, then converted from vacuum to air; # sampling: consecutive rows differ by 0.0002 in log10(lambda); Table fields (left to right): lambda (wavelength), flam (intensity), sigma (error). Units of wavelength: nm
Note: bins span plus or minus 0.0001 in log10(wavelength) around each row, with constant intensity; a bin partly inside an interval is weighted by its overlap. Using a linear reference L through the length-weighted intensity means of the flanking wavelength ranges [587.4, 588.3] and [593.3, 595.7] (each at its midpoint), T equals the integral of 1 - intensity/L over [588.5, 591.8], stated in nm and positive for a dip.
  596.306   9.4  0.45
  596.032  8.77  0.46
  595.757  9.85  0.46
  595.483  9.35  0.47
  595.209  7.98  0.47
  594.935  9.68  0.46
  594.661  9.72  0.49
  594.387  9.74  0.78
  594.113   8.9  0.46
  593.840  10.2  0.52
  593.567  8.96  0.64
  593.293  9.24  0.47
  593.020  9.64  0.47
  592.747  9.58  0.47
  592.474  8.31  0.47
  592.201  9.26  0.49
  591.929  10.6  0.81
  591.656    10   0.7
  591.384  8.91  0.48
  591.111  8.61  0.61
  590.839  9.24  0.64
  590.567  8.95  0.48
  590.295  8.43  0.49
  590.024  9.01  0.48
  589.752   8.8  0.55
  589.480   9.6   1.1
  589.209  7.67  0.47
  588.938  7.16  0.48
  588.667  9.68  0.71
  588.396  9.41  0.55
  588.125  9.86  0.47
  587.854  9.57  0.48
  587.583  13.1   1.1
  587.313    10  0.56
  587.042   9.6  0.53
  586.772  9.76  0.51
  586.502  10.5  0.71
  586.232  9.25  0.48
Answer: 0.448 nm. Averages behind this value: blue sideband 10.7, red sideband 9.33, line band 8.85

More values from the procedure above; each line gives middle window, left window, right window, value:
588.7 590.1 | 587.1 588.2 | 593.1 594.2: 0.24 nm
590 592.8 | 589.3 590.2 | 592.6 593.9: 0.02 nm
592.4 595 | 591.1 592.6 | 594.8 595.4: -0.10 nm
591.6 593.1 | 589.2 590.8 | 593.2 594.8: -0.05 nm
